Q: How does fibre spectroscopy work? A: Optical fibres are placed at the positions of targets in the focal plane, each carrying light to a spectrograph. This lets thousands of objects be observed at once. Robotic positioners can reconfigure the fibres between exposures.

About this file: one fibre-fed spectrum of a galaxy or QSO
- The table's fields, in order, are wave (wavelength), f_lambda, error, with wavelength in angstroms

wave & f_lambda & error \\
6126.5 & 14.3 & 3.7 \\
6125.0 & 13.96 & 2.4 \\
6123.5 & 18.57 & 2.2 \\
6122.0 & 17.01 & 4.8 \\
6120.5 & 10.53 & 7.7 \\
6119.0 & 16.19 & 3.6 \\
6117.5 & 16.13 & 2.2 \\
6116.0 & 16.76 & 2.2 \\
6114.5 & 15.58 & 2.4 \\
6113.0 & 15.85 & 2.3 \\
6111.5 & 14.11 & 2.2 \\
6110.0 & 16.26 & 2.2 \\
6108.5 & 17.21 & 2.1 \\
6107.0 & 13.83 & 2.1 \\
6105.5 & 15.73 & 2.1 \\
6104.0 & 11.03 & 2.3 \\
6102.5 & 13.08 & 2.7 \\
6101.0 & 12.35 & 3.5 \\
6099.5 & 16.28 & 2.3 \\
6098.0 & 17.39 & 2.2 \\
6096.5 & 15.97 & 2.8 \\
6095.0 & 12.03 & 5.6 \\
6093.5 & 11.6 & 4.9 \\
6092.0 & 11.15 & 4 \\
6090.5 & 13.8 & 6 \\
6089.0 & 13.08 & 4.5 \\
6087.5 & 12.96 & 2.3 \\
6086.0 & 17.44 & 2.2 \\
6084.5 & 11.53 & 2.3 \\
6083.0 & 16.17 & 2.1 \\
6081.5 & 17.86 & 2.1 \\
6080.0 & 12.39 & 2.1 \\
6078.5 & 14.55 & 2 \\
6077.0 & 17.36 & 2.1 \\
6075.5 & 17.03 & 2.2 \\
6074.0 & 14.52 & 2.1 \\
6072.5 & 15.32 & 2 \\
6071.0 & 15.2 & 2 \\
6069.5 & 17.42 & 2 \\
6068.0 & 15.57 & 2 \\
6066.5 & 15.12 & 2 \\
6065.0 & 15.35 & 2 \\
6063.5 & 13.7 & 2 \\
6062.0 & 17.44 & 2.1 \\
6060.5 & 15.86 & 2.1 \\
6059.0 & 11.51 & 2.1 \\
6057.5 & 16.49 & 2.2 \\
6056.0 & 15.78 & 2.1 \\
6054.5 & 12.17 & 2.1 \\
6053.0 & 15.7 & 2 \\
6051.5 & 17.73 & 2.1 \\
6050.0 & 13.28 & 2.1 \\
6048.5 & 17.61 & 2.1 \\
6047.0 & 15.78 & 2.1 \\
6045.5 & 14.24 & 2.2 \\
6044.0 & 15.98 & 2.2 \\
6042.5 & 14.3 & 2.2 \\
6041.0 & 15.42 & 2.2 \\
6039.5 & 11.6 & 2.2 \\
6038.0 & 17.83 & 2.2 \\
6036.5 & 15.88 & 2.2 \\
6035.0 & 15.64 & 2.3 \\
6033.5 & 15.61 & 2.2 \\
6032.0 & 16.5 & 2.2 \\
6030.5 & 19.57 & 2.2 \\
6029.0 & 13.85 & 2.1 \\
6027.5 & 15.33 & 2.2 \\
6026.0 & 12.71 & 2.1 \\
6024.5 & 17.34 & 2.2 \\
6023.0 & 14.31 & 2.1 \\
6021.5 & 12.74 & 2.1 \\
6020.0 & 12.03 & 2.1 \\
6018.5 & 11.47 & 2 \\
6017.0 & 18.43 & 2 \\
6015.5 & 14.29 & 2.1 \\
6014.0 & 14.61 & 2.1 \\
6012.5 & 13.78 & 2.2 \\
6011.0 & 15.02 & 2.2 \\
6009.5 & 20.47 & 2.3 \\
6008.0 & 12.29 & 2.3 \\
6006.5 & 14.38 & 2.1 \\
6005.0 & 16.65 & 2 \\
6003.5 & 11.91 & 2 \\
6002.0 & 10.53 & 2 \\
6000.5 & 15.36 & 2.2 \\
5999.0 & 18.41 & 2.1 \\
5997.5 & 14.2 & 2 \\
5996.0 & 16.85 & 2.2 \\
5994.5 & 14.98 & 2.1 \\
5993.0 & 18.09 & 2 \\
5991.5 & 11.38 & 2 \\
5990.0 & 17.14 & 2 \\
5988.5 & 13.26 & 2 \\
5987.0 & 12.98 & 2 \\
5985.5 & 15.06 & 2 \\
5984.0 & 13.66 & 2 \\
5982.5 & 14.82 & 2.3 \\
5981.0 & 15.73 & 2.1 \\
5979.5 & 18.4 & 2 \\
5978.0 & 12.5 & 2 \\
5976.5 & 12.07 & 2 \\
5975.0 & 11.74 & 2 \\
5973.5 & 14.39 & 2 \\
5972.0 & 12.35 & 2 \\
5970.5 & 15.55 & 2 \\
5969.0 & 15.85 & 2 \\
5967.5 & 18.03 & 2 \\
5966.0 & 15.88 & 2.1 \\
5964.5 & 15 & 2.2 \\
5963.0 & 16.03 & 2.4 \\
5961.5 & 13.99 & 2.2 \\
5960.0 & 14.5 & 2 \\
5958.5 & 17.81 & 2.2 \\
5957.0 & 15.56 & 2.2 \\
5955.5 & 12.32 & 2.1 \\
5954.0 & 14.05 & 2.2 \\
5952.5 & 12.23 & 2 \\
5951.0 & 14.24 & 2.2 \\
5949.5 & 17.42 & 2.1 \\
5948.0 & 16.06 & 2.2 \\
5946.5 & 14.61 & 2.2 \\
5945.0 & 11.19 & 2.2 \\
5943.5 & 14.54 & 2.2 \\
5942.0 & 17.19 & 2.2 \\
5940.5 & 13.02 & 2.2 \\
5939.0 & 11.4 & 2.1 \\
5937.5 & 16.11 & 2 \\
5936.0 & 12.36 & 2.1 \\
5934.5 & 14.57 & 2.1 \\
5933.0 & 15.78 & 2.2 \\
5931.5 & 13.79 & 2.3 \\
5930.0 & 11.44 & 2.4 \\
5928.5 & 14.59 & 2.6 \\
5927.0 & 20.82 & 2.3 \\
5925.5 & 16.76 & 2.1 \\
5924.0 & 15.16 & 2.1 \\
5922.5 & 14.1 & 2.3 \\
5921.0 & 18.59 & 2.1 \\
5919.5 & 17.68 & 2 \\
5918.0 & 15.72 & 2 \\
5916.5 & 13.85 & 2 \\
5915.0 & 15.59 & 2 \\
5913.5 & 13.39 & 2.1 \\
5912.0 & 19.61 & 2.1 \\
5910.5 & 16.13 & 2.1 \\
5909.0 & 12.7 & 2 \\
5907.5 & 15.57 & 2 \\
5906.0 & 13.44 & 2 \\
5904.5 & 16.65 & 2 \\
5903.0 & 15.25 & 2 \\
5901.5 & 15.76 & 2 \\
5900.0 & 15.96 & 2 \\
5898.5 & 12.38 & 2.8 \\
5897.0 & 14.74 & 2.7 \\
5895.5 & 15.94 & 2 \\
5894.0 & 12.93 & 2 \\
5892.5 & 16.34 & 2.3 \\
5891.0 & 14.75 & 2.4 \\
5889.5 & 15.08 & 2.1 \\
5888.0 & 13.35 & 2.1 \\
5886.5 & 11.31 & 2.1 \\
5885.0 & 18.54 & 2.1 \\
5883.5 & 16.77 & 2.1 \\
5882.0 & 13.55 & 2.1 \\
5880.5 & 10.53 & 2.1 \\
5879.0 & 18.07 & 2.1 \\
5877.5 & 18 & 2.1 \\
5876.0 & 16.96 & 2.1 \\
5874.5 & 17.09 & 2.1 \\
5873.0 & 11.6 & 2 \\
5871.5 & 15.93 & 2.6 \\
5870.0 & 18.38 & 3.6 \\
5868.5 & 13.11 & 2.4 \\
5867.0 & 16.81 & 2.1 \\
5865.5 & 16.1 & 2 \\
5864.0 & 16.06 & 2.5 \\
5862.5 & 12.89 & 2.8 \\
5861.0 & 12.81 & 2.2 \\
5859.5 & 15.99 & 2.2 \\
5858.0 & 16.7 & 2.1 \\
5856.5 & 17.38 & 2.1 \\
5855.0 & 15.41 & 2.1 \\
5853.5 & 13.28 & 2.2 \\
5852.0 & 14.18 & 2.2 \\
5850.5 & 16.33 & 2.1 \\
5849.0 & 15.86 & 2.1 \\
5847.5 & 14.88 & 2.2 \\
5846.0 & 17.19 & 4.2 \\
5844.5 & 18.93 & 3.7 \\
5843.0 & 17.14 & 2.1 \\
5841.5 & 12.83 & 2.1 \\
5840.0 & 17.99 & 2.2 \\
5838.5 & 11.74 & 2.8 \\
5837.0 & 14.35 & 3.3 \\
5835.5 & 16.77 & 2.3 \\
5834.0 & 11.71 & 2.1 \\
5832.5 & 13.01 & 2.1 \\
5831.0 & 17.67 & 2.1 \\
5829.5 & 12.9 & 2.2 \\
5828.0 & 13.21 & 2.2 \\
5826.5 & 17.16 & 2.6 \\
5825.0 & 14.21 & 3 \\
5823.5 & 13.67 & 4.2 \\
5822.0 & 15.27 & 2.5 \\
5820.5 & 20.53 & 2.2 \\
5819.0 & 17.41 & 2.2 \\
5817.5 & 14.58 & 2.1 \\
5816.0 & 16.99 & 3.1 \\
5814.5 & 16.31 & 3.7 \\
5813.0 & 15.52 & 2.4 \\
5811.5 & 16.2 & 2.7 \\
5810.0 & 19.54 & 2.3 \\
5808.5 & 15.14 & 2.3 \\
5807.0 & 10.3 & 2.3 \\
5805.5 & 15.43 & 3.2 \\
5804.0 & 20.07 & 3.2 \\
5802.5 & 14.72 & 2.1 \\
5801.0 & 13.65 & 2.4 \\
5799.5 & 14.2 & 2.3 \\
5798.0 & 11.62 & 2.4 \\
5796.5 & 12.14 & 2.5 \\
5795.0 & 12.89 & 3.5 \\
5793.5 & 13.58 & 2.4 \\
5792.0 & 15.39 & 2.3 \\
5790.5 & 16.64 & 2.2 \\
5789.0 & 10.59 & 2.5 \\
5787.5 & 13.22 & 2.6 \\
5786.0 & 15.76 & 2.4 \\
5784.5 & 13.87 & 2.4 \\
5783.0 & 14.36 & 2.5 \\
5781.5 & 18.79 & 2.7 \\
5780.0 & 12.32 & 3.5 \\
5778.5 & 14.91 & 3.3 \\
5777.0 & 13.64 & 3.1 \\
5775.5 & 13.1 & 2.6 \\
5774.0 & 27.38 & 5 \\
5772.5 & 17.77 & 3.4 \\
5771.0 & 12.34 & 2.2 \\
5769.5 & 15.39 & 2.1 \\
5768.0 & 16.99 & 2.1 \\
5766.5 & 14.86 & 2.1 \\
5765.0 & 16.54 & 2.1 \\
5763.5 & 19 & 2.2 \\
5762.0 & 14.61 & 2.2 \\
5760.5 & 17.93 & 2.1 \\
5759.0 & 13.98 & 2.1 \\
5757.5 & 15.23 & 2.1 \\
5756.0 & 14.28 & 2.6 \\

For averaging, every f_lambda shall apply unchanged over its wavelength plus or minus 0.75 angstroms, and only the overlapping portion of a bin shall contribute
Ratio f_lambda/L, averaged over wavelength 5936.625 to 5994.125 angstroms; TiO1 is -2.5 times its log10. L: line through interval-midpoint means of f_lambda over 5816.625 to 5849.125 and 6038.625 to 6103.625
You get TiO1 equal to 0.03 mag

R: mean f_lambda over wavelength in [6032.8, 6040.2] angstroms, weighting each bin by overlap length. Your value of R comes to 15.3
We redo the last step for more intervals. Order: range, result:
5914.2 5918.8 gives 15.1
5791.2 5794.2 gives 14.5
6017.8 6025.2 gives 13.6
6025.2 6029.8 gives 14.1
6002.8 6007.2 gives 14.3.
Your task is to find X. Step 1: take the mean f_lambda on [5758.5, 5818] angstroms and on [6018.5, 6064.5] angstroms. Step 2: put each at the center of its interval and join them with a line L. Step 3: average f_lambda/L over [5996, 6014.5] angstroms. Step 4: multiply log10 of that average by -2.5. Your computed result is 0.02 mag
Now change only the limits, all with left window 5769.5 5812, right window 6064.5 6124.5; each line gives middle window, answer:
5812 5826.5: -0.08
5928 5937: 0.09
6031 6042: -0.04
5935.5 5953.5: 0.05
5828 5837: 0.05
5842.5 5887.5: -0.04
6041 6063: -0.02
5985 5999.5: -0.02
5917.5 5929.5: -0.11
